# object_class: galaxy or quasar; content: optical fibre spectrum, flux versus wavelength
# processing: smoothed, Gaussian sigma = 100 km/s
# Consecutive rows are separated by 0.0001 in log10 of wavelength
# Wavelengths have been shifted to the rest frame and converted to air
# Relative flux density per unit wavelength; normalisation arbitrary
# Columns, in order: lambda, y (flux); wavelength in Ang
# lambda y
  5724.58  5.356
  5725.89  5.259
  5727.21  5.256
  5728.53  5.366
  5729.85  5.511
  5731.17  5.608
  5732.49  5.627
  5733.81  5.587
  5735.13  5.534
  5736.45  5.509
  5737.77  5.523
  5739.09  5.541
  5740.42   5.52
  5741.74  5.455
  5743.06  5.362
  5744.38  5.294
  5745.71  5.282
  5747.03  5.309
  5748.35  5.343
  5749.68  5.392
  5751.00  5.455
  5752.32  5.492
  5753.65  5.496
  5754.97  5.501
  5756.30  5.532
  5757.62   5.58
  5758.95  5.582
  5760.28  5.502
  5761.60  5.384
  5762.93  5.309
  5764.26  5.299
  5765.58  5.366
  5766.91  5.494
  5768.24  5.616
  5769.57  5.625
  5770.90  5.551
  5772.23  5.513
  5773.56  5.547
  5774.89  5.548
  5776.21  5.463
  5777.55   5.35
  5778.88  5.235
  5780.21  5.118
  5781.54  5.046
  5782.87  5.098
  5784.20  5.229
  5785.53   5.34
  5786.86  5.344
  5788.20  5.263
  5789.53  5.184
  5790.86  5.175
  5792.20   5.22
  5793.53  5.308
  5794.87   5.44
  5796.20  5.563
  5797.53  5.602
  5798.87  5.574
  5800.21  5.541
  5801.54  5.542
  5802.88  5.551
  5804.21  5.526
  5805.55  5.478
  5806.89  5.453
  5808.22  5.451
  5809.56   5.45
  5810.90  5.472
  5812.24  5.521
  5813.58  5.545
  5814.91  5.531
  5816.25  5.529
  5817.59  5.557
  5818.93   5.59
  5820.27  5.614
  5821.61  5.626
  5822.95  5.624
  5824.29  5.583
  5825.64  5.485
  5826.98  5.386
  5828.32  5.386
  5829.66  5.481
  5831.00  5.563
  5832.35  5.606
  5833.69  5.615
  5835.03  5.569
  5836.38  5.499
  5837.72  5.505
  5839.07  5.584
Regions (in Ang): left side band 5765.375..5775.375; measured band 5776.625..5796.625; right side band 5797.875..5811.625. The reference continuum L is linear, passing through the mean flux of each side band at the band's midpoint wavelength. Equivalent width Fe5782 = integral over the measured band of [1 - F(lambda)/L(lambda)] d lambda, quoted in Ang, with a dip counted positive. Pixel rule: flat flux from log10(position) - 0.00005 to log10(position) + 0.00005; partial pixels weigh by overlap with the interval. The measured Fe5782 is 0.9 Ang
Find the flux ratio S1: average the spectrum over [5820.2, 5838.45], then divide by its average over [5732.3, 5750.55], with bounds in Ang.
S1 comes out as 1.02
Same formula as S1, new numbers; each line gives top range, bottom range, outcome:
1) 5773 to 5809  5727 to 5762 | 0.98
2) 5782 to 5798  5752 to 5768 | 0.97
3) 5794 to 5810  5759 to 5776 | 1.01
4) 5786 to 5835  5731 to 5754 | 1.00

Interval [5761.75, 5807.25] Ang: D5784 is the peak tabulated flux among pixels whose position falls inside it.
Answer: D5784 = 5.625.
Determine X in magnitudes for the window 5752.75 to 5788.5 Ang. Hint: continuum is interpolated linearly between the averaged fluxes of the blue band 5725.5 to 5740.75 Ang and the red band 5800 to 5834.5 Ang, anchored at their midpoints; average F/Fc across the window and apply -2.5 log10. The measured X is 0.02 mag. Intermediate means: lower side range 5.49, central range 5.41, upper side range 5.53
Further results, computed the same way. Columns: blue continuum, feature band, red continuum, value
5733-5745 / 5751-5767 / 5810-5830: 0.01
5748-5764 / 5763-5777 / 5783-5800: -0.01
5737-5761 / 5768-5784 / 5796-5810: 0.02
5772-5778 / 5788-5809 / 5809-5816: 0.01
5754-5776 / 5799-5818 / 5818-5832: 0.00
